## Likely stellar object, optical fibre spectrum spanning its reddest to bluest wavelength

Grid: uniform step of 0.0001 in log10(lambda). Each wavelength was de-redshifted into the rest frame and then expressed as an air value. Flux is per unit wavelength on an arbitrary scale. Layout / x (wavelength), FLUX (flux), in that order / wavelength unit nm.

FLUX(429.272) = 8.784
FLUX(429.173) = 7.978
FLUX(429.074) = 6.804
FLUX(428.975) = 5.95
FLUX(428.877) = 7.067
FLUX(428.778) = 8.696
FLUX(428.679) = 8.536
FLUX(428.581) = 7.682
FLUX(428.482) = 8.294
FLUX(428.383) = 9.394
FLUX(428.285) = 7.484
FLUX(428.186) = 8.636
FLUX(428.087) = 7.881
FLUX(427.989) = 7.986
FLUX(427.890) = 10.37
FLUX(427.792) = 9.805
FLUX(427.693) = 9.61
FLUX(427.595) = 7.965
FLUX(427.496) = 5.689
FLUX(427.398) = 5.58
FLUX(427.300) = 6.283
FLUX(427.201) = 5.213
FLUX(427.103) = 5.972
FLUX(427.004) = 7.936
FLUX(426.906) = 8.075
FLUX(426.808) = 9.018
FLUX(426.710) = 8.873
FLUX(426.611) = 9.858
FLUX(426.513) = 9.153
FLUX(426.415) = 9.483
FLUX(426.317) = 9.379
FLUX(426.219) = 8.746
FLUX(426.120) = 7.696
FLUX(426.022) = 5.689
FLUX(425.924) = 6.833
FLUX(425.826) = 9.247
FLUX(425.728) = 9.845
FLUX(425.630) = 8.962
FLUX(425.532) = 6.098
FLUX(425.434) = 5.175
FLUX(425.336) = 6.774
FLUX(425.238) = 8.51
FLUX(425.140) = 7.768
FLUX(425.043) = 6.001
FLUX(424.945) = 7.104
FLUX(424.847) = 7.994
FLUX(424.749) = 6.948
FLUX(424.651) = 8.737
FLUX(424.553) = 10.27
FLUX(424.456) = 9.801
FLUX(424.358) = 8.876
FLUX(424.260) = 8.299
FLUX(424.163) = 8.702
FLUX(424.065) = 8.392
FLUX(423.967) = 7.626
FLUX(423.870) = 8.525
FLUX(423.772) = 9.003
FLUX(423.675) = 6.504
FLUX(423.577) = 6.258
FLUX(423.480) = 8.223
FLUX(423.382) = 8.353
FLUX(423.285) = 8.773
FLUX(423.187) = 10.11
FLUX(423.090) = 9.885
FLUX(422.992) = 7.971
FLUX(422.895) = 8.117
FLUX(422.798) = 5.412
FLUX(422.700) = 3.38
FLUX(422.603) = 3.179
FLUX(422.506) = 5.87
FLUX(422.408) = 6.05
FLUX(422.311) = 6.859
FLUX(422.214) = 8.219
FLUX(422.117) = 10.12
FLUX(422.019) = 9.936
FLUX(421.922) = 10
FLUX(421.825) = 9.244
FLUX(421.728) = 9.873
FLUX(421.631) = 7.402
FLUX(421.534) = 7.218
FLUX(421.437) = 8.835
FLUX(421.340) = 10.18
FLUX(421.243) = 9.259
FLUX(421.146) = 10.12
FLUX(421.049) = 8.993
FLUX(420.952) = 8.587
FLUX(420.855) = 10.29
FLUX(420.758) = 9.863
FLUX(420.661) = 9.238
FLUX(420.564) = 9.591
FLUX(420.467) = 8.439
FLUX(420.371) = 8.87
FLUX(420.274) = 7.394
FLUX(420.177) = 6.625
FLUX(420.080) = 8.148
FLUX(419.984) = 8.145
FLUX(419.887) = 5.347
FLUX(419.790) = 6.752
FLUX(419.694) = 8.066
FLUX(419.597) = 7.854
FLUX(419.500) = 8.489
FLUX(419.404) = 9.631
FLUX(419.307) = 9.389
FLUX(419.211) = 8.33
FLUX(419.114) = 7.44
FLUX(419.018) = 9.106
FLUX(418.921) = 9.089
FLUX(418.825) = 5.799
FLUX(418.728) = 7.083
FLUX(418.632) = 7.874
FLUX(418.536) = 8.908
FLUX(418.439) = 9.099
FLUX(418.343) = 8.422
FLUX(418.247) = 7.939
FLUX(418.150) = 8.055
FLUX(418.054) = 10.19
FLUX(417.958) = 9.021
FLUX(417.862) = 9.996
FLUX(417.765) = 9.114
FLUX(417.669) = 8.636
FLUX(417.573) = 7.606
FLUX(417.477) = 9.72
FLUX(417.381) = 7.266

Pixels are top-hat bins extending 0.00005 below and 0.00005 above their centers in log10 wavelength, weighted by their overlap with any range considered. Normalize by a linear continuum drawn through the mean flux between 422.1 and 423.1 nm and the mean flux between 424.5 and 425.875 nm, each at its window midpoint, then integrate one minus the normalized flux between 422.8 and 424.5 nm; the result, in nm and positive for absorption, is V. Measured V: -0.30 nm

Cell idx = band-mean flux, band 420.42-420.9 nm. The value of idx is 9.47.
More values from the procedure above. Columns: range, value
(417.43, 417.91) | 9.01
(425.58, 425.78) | 9.39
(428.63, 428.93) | 8.08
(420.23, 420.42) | 8.18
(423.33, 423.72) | 7.36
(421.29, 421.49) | 9.46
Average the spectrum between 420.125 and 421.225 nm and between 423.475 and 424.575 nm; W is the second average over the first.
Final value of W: 0.94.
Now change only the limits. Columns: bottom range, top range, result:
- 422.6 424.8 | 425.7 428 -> 1.01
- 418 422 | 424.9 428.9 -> 0.93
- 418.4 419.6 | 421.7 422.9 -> 0.88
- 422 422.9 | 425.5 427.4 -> 1.22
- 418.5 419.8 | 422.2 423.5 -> 0.87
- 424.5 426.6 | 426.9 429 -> 0.97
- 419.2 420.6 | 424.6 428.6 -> 0.98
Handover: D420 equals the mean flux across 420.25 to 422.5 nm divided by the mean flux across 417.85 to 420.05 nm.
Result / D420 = 1.07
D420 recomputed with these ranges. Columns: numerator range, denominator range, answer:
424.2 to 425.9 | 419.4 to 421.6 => 0.94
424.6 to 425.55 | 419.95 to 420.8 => 0.84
